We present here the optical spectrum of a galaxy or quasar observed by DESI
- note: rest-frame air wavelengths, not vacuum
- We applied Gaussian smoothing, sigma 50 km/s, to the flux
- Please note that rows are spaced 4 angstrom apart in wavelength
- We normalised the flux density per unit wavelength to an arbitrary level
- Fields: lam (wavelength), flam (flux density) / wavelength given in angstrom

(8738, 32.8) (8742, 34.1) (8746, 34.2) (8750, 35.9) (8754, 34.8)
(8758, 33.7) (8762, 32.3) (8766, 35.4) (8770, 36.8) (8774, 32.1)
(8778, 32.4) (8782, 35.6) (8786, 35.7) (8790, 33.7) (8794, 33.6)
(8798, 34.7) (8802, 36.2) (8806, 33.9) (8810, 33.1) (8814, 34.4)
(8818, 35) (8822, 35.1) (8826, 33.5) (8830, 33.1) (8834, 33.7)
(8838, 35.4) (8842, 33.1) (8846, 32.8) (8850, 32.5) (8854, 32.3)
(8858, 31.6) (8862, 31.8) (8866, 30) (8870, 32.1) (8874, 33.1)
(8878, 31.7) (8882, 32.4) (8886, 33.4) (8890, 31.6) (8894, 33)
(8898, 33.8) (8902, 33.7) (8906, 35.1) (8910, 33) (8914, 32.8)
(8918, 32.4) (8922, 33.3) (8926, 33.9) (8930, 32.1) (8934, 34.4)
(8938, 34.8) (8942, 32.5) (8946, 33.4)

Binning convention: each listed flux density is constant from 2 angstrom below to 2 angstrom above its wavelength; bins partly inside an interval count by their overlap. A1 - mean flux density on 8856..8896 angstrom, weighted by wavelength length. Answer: 32.1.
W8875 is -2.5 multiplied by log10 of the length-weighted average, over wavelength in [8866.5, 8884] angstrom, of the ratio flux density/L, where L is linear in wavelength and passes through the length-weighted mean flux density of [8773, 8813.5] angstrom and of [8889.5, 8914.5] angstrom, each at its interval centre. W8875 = 0.05 mag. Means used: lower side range 34.2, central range 32.1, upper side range 33.4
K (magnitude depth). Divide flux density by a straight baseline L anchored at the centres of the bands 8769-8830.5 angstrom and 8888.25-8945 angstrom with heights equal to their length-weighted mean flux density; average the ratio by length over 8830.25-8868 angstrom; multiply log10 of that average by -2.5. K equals 0.04 mag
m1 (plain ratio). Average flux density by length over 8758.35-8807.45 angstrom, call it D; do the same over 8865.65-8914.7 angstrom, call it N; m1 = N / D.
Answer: 0.96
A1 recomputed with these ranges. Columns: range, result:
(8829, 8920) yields 32.8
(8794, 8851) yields 34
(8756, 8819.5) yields 34.3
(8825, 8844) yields 33.8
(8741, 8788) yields 34.4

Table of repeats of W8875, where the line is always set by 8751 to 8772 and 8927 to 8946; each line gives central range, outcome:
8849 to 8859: 0.06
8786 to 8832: 0.00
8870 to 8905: 0.03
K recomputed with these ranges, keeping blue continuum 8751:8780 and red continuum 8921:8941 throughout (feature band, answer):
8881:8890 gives 0.04 mag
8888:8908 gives 0.01 mag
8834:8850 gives 0.01 mag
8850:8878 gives 0.06 mag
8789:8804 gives -0.02 mag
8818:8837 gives -0.01 mag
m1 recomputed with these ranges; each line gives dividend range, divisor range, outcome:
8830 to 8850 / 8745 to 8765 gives 0.98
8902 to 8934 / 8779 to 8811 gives 0.96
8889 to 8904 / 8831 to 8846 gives 0.98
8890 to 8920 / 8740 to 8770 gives 0.96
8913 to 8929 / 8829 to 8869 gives 1.01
